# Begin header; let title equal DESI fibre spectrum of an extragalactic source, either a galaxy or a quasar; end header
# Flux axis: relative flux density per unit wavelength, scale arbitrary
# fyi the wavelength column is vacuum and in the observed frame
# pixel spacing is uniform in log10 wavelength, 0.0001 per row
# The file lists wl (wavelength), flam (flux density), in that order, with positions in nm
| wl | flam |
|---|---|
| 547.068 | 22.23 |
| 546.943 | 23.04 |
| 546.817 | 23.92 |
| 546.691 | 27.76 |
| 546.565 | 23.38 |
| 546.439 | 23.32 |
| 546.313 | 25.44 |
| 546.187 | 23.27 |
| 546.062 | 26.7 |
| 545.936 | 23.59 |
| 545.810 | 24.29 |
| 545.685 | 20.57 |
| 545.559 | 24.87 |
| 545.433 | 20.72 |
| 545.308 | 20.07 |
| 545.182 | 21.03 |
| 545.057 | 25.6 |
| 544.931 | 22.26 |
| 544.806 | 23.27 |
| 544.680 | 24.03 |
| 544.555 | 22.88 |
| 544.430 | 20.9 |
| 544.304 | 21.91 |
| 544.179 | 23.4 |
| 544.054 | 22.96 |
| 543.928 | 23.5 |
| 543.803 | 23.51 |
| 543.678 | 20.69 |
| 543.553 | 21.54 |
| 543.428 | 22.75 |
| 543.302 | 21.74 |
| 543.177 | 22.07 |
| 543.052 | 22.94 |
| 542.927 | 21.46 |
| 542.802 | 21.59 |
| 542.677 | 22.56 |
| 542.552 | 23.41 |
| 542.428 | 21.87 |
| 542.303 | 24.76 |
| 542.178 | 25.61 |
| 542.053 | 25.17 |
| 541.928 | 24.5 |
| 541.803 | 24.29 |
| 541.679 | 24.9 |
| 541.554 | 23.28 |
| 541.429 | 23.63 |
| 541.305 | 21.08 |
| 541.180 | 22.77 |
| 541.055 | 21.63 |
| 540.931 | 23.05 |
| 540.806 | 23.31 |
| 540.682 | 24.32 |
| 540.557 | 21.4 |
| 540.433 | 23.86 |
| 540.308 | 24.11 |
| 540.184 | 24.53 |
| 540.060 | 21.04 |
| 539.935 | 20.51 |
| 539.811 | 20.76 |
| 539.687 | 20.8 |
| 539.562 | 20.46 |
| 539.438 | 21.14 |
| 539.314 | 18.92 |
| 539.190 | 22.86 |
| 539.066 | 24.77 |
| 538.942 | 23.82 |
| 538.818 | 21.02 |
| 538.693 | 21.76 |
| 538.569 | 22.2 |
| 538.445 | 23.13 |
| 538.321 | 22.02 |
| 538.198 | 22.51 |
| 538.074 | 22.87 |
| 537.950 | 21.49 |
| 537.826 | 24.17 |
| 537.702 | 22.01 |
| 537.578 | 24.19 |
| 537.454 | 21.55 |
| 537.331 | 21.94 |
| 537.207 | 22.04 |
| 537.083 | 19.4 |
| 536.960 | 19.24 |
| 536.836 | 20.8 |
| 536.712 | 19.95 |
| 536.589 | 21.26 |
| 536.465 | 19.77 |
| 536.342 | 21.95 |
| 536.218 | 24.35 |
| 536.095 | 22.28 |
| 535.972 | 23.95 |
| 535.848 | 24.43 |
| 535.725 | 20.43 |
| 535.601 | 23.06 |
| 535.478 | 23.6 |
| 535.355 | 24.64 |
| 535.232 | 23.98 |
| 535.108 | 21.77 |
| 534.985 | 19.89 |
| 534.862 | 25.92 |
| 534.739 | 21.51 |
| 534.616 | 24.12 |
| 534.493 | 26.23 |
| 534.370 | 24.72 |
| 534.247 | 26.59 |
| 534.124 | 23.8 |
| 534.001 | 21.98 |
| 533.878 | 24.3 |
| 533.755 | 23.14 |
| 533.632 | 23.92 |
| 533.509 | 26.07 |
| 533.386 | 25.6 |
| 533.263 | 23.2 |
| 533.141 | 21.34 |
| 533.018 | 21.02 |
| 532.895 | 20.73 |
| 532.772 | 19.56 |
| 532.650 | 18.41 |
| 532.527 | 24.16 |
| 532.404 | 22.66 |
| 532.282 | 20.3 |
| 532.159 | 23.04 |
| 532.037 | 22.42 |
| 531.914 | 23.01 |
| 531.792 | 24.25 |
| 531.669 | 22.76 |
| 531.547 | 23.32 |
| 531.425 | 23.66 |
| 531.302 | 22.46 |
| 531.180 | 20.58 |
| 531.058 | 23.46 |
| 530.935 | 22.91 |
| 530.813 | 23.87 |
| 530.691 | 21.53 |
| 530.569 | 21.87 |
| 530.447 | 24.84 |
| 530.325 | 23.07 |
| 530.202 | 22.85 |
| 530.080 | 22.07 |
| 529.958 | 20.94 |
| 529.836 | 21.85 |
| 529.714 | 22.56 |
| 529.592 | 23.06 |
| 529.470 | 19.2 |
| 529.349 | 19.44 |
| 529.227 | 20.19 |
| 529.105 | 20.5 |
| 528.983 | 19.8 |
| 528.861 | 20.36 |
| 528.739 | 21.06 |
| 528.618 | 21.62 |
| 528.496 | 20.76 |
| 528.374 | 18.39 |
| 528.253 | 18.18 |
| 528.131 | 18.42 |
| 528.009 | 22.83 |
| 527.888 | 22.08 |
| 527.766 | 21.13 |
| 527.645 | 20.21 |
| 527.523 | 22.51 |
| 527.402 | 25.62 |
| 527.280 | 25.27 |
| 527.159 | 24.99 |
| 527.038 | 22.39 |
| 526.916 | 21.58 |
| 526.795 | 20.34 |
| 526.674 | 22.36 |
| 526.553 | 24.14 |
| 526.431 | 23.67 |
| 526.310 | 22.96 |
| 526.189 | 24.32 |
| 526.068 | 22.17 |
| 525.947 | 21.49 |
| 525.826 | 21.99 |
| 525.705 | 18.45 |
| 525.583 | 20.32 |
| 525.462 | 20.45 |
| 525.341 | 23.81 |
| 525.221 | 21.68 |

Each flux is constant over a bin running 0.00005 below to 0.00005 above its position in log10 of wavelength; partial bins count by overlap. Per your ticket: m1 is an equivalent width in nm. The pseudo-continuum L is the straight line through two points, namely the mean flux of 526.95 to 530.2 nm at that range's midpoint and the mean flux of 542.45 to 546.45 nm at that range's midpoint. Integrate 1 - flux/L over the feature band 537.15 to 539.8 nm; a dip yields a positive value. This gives 0.01 nm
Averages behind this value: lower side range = 21.4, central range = 22.1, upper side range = 22.8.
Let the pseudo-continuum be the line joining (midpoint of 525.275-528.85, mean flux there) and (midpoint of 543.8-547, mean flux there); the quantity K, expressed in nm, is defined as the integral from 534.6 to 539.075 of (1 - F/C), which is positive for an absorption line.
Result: 0.06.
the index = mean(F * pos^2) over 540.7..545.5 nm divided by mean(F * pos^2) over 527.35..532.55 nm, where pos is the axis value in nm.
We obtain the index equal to 1.10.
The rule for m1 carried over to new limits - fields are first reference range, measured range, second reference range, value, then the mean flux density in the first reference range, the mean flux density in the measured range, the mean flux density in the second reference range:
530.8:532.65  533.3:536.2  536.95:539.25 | -0.158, 22.7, 23.7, 22.3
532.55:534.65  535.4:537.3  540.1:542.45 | 0.127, 23.2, 21.8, 23.6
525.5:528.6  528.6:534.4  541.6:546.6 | -0.053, 21.8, 22.4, 23.1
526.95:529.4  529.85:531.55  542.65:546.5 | -0.088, 21.3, 22.6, 22.8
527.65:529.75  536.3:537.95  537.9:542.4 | 0.056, 20.5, 21.4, 22.7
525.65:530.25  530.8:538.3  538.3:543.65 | -0.177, 21.6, 22.7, 22.6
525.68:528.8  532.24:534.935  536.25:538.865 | -0.169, 21.9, 23.2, 21.7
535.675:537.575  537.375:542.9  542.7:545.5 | -0.188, 21.6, 22.7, 22.3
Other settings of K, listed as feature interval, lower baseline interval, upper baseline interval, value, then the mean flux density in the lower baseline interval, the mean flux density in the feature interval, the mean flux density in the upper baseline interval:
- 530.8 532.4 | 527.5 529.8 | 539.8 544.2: -0.12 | 20.6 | 22.7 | 22.9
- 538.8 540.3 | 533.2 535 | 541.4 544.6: 0.10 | 24.2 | 21.8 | 23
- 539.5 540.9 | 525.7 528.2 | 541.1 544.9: 0.03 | 22.4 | 22.3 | 23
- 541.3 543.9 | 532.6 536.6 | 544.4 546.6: 0.01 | 23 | 23.1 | 23.2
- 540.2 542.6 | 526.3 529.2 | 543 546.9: -0.08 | 21.7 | 23.5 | 23.1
